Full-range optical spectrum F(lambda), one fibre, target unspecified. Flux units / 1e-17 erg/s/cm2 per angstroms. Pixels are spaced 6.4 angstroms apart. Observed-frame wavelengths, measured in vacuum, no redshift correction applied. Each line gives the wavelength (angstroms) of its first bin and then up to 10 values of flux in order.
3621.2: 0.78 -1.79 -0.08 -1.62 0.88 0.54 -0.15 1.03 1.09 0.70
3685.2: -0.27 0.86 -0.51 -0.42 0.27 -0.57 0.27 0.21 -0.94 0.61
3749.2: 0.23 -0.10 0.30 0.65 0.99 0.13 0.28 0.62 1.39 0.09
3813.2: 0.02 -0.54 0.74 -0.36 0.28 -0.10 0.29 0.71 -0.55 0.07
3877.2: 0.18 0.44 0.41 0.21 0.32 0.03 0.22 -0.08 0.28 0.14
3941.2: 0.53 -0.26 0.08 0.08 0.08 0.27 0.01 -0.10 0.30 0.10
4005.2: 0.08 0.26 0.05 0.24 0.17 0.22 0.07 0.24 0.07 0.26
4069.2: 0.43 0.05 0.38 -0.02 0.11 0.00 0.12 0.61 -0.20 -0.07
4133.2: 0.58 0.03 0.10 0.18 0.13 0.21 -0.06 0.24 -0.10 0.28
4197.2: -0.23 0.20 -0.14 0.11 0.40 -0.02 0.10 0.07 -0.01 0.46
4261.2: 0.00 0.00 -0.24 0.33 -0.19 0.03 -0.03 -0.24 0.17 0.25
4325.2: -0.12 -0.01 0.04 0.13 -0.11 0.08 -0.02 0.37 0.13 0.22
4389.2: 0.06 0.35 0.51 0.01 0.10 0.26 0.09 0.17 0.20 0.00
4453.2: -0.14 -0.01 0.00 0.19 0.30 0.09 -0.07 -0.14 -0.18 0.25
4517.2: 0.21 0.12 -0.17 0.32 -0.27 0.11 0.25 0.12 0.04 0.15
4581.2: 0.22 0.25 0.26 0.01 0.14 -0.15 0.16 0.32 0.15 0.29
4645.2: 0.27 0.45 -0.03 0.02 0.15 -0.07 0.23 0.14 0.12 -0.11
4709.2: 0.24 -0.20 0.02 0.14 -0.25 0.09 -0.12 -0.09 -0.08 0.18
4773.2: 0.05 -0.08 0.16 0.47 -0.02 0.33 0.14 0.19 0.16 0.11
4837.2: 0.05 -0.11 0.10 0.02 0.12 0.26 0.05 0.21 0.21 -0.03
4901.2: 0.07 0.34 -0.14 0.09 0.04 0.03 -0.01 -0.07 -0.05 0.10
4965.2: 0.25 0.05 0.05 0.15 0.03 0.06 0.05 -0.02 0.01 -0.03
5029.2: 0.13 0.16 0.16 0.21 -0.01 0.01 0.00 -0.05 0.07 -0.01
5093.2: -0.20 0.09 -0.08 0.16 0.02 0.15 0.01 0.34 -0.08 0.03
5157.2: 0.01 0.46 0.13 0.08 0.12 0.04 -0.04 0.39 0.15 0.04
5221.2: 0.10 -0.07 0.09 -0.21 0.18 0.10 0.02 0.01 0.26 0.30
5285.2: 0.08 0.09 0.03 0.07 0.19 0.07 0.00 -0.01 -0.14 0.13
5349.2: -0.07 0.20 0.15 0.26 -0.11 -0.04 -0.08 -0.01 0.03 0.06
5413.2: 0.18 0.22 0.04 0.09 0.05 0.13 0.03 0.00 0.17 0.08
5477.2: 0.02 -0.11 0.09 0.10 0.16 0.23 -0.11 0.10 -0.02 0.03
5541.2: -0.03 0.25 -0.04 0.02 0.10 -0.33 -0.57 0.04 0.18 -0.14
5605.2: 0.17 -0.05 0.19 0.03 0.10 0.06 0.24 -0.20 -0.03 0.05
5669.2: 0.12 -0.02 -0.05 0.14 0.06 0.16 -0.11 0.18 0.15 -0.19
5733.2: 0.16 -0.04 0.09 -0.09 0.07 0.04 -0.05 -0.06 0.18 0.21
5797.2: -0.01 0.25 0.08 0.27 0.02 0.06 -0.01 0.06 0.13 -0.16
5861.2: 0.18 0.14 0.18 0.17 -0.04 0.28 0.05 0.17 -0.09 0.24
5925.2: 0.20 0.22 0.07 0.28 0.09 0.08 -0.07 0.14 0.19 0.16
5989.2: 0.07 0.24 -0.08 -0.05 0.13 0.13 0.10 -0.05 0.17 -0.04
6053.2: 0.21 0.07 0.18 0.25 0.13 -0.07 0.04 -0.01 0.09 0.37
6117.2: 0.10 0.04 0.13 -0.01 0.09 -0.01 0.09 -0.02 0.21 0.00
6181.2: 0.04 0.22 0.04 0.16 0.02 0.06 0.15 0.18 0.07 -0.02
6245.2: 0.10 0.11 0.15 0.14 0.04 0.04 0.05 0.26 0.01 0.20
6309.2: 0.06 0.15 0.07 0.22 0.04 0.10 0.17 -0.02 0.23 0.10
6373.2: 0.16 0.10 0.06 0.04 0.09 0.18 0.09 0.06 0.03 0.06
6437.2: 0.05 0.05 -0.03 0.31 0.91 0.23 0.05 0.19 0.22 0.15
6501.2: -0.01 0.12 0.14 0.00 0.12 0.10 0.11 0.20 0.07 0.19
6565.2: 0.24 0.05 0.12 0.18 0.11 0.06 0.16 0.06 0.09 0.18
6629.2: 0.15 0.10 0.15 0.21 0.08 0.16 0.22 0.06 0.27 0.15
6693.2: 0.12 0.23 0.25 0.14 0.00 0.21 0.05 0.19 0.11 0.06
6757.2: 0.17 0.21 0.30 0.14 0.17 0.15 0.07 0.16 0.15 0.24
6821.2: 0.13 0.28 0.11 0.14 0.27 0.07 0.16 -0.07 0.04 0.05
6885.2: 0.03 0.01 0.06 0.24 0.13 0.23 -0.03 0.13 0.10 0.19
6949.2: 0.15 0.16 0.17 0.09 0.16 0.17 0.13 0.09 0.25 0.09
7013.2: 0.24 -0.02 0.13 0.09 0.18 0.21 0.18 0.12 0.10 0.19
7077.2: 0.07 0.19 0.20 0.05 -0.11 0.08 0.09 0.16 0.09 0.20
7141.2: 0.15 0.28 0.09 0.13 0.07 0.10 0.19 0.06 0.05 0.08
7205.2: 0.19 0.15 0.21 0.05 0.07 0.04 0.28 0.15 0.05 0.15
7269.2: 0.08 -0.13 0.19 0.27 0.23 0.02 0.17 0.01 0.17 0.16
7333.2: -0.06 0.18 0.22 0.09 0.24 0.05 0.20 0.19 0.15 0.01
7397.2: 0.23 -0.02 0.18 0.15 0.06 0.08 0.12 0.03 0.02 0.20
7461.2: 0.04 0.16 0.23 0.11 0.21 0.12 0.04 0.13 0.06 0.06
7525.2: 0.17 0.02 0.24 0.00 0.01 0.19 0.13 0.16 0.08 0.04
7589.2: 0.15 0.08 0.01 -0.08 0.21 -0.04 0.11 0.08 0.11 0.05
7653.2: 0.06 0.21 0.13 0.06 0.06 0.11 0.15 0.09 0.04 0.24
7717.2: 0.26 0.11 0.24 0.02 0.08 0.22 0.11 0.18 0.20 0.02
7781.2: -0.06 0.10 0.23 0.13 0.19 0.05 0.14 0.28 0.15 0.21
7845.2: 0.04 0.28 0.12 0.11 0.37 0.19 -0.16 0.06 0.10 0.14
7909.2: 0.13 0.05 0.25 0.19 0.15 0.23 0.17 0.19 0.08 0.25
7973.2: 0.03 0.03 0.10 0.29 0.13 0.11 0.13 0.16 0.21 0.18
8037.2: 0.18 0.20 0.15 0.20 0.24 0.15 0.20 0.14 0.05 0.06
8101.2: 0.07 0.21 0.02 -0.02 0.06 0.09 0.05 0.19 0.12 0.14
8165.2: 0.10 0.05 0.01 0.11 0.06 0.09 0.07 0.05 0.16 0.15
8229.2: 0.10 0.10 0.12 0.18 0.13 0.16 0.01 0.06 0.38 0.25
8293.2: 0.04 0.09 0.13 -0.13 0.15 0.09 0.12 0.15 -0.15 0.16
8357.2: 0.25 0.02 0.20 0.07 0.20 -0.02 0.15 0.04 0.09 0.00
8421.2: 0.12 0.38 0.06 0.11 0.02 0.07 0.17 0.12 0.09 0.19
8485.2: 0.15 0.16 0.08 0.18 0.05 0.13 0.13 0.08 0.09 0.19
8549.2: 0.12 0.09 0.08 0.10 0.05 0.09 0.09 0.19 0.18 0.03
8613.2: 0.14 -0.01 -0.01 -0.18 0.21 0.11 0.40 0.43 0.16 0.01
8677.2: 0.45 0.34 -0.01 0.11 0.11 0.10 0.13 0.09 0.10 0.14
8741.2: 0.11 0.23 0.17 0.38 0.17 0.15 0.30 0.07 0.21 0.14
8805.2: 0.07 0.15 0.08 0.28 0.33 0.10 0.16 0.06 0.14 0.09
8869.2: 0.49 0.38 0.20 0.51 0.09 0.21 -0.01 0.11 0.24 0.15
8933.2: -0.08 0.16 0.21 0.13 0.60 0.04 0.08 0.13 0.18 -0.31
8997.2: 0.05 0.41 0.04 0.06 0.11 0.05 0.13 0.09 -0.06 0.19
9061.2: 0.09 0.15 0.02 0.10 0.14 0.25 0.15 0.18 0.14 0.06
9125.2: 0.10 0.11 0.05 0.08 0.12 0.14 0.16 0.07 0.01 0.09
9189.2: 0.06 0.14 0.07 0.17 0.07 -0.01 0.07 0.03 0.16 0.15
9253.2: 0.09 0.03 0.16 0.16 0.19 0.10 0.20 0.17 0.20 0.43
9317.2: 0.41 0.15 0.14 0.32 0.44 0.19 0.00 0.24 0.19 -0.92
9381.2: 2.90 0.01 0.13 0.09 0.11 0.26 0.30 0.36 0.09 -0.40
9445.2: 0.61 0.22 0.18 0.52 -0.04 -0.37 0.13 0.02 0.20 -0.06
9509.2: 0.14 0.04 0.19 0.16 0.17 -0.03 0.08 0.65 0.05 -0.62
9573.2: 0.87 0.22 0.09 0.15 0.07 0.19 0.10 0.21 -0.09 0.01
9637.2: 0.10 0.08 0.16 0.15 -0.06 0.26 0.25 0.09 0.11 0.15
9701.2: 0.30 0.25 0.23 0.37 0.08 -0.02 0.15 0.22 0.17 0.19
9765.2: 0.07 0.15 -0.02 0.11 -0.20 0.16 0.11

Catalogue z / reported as 0.733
